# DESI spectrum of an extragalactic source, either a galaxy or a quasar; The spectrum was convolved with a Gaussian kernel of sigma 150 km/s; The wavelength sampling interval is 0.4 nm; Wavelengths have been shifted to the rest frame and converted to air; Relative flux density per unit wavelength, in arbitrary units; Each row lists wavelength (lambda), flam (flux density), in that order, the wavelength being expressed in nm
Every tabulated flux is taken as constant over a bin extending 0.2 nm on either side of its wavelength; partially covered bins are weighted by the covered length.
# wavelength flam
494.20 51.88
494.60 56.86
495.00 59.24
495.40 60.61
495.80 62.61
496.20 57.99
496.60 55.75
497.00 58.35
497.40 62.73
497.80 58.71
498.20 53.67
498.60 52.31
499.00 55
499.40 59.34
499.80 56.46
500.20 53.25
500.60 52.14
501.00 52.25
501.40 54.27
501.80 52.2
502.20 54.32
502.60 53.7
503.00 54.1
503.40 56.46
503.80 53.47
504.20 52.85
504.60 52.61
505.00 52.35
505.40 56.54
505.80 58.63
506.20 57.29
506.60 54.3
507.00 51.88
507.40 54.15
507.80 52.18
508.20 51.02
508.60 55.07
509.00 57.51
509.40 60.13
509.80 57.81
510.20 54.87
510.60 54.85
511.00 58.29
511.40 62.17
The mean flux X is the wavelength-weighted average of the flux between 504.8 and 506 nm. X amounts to 55.8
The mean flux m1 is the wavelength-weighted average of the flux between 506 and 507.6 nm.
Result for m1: 54.4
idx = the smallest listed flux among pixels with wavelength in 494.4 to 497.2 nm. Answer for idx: 55.75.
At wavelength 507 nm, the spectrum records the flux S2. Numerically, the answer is 51.88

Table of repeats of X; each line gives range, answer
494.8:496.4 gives 60.1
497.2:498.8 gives 56.9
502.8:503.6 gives 55.3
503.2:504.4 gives 54.3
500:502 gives 52.8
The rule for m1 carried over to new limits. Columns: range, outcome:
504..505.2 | 52.6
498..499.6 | 55.1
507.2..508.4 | 52.4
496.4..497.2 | 57.1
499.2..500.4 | 56.3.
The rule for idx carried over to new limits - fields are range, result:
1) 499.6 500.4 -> 53.25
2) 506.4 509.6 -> 51.02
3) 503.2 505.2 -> 52.35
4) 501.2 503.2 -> 52.2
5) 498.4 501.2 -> 52.14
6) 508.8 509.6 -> 57.51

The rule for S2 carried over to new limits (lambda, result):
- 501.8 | 52.2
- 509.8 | 57.81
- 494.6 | 56.86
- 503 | 54.1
